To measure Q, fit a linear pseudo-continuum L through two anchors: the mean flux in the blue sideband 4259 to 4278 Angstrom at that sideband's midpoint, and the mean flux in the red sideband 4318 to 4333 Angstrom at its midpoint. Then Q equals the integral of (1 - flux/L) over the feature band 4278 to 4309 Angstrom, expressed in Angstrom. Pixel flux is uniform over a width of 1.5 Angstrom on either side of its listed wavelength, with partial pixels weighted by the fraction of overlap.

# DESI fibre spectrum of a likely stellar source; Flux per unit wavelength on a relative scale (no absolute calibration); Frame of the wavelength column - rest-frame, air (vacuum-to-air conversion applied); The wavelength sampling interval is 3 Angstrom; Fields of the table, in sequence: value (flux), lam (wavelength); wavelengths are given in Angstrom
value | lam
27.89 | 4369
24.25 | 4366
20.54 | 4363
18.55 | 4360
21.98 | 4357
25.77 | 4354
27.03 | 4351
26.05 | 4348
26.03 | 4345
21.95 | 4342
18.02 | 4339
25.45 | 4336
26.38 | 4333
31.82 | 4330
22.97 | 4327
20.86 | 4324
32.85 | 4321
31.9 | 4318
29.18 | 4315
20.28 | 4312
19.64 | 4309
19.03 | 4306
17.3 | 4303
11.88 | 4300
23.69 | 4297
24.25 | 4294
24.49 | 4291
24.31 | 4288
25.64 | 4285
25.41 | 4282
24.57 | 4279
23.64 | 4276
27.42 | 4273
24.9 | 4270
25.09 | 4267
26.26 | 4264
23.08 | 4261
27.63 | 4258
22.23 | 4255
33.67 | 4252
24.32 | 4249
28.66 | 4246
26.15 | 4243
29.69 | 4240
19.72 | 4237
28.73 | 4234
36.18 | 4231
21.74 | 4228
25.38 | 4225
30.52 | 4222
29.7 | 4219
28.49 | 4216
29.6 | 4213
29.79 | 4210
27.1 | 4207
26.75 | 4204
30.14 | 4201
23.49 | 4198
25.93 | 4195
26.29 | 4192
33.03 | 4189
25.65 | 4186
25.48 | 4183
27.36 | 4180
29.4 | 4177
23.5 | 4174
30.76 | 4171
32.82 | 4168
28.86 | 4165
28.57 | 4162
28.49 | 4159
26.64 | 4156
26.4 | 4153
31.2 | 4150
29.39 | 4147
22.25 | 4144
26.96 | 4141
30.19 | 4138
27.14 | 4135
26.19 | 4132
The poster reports 5.0 Angstrom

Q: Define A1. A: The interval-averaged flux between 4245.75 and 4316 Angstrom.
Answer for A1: 23.9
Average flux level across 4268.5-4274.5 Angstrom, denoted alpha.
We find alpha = 26.2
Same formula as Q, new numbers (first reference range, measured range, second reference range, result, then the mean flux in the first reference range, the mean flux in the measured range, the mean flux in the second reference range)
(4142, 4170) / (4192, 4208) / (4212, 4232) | 1.0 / 28.3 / 26.6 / 28.6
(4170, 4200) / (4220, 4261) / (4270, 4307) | -3.9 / 27.1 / 27.2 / 22.8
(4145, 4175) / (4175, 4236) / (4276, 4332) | -1.8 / 28.6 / 27.9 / 23.9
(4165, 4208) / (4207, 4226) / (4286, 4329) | -1.6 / 27.7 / 28.9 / 23.2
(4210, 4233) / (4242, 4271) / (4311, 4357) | 1.7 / 28.9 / 26.2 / 25.7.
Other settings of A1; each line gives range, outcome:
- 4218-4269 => 26.9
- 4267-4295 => 25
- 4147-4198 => 28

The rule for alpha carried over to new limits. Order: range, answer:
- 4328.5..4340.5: 25.4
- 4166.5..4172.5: 31.8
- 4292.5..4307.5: 19.2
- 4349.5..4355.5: 26.4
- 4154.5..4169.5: 29.1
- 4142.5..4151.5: 27.6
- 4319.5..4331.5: 27.1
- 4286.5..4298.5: 24.2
